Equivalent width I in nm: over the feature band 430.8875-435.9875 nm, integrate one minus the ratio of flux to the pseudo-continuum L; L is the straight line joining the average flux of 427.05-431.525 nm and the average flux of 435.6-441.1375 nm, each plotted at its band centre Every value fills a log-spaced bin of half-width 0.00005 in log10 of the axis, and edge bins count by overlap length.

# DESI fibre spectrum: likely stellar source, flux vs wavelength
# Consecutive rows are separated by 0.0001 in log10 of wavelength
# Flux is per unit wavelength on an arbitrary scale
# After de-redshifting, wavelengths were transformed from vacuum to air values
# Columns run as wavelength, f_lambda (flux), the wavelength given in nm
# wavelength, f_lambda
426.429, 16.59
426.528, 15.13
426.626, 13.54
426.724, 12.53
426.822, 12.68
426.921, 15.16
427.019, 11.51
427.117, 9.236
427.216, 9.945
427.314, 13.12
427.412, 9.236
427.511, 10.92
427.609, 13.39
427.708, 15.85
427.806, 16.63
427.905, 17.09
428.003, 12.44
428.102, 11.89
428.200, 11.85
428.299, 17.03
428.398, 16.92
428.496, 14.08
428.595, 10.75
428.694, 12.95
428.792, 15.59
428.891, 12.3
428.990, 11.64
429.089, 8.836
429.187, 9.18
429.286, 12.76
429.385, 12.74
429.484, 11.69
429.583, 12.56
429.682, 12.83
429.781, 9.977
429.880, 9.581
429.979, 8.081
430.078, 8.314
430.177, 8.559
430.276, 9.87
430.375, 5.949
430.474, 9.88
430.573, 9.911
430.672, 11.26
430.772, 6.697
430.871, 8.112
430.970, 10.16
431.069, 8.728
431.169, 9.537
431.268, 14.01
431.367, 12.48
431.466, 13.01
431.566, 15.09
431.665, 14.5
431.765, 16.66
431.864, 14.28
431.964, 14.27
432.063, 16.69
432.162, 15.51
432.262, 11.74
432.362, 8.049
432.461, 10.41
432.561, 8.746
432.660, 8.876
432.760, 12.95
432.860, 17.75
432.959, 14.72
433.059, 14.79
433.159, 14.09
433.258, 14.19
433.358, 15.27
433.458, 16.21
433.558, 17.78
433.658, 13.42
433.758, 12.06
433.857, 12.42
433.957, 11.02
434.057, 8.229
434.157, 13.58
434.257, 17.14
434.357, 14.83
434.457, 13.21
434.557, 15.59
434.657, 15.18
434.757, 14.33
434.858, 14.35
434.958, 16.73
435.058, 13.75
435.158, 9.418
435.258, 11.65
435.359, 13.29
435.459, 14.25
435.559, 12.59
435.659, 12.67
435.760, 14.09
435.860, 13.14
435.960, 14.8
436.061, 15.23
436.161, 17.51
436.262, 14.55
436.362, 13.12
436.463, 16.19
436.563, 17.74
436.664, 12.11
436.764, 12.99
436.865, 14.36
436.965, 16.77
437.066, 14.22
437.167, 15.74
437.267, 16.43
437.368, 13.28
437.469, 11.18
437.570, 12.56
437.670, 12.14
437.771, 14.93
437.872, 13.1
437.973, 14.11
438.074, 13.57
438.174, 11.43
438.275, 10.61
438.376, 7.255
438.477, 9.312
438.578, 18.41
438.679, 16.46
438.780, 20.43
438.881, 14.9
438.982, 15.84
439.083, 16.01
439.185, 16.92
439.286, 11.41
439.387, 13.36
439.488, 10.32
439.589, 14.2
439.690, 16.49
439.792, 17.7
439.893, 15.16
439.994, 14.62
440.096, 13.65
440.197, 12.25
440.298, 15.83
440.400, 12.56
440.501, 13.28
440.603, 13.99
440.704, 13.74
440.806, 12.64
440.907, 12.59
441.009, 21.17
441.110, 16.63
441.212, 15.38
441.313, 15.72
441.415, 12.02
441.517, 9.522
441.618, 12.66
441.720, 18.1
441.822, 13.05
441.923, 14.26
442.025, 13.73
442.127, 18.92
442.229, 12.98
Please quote -0.23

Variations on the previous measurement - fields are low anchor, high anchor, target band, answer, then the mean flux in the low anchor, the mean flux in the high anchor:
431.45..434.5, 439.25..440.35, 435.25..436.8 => -0.04 nm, 13.6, 14.1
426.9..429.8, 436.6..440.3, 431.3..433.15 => -0.03 nm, 12.7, 14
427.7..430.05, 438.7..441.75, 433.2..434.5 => -0.03 nm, 12.6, 14.6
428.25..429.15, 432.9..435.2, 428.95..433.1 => 0.66 nm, 13.3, 14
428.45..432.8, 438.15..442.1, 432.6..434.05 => -0.19 nm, 11.4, 14.2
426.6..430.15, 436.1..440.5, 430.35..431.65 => 0.23 nm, 12.3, 14.2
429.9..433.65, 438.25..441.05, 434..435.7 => -0.08 nm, 12.1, 14.3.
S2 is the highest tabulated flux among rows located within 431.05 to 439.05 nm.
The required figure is 20.43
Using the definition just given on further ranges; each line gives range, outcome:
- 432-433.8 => 17.78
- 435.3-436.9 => 17.74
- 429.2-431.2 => 12.83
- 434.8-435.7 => 16.73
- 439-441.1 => 21.17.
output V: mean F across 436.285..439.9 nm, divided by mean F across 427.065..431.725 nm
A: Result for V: 1.22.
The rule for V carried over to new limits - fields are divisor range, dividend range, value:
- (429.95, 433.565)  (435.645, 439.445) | 1.18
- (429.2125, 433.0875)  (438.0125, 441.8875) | 1.23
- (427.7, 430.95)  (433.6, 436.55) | 1.19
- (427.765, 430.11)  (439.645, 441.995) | 1.17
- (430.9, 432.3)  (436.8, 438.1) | 1.06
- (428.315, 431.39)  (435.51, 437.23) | 1.34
